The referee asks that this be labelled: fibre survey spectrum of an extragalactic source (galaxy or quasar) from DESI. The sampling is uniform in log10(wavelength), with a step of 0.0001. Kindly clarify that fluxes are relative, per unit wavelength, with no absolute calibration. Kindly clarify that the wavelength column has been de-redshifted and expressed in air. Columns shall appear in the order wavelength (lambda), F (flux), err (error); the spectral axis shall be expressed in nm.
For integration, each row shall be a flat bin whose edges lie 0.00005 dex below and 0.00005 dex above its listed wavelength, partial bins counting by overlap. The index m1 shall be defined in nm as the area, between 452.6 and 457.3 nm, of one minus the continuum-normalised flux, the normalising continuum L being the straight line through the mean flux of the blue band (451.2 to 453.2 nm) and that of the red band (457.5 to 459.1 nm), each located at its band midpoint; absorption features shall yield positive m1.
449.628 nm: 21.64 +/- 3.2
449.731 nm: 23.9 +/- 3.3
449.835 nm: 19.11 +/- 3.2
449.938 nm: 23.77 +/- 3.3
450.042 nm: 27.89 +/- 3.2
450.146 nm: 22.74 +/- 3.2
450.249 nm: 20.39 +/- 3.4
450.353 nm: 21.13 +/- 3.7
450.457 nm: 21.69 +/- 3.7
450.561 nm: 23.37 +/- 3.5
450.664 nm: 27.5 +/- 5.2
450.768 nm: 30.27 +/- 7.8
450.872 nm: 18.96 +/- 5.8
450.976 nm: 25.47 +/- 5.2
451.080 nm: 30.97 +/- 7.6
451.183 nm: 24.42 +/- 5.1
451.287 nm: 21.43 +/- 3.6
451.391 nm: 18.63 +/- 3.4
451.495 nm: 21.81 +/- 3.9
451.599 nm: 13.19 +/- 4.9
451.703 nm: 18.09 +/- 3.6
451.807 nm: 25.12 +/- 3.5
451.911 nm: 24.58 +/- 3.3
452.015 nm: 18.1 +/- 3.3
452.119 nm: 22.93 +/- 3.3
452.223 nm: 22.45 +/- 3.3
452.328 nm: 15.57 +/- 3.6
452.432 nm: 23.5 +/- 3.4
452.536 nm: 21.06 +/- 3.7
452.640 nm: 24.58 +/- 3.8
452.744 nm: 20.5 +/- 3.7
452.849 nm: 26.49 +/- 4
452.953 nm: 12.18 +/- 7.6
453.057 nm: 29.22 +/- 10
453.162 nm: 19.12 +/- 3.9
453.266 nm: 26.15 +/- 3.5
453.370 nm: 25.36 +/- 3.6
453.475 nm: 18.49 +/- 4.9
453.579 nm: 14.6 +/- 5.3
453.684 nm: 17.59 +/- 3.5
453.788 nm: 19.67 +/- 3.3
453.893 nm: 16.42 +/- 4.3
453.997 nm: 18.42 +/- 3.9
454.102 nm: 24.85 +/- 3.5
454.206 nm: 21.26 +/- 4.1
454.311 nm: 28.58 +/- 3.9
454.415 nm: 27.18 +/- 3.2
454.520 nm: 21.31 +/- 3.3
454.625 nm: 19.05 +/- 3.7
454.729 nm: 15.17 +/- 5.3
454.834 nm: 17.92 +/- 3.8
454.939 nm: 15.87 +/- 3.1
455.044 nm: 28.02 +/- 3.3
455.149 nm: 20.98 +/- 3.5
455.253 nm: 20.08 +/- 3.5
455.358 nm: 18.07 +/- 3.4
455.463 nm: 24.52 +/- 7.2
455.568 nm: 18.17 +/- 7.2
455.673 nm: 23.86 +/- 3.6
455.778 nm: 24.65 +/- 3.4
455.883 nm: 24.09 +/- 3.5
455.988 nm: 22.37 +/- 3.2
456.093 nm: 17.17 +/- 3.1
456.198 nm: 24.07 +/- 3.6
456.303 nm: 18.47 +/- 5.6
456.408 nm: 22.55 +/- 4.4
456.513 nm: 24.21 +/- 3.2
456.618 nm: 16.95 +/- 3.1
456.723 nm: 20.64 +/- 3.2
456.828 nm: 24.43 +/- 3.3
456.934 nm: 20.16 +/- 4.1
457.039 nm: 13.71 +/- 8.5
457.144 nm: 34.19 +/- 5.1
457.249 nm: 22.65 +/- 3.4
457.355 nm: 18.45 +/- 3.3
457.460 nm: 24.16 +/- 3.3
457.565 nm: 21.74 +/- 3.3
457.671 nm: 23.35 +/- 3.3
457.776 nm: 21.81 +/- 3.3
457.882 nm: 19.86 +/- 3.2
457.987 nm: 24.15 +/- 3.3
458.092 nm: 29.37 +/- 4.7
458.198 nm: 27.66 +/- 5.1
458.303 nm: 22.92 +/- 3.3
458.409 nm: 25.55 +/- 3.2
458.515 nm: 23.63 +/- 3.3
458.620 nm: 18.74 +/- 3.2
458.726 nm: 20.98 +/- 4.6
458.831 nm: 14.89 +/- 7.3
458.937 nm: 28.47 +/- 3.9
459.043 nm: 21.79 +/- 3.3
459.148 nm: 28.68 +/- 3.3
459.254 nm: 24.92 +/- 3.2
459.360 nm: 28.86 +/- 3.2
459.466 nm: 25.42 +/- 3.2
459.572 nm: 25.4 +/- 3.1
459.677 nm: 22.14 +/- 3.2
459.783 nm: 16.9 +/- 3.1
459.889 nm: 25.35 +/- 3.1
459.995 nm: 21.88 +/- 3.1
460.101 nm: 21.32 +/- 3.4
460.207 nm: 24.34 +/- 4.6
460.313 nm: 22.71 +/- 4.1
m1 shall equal 0.111 nm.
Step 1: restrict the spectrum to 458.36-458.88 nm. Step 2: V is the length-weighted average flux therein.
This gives 20.8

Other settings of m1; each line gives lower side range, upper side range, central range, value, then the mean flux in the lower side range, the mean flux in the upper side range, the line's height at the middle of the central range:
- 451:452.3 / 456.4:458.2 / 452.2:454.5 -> 0.056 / 21.8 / 22.7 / 22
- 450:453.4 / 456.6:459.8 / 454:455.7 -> 0.104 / 22.5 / 23.1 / 22.8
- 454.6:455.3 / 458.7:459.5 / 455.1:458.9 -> -0.028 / 19.6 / 24.3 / 21.9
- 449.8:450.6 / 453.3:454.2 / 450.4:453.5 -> -0.187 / 22.6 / 19.7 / 21.1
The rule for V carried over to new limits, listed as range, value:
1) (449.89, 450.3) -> 23.7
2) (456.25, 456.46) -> 20.5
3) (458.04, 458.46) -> 26.3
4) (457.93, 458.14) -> 26.7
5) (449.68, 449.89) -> 21.6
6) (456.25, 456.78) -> 20.6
